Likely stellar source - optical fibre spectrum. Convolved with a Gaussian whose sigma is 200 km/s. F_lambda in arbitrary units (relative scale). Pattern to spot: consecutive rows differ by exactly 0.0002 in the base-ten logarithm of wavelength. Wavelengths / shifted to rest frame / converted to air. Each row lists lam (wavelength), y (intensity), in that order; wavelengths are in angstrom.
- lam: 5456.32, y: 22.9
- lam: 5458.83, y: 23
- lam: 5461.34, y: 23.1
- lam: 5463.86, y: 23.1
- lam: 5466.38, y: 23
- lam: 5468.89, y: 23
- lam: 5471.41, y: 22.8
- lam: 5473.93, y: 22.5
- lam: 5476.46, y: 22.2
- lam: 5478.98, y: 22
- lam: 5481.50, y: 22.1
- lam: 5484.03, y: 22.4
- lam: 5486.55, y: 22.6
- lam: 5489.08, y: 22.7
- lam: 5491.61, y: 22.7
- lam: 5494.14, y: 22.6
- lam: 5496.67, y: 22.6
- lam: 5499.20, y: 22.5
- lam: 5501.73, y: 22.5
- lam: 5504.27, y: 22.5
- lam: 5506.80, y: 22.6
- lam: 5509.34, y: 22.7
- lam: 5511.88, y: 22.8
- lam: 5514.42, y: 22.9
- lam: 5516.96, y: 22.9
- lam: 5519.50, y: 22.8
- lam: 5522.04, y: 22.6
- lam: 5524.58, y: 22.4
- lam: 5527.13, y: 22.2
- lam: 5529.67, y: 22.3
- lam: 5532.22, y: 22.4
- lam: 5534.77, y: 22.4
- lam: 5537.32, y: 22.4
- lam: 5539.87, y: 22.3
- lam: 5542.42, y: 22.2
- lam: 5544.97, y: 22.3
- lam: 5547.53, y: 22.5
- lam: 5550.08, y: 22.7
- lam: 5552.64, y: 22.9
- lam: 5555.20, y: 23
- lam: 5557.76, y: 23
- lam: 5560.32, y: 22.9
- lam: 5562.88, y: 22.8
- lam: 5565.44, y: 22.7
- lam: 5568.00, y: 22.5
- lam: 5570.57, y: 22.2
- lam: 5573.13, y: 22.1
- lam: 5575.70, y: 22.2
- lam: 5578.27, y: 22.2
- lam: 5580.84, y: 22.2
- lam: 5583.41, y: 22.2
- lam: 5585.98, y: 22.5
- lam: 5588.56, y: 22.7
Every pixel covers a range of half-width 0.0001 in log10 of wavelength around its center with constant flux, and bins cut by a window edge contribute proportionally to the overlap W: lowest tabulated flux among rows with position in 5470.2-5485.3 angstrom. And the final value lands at 22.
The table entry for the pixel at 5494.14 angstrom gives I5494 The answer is 22.6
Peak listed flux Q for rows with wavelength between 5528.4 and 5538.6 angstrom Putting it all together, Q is 22.4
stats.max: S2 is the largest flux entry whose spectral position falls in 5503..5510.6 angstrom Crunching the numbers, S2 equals 22.7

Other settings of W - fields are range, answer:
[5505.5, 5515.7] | 22.6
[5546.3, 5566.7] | 22.5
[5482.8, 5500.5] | 22.4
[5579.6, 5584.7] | 22.2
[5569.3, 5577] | 22.1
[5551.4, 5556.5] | 22.9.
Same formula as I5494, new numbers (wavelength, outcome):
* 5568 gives 22.5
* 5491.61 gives 22.7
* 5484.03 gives 22.4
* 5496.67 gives 22.6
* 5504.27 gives 22.5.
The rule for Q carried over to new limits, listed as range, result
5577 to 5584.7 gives 22.2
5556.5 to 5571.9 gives 23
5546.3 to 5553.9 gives 22.9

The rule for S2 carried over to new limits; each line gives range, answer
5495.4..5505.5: 22.6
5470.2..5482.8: 22.8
